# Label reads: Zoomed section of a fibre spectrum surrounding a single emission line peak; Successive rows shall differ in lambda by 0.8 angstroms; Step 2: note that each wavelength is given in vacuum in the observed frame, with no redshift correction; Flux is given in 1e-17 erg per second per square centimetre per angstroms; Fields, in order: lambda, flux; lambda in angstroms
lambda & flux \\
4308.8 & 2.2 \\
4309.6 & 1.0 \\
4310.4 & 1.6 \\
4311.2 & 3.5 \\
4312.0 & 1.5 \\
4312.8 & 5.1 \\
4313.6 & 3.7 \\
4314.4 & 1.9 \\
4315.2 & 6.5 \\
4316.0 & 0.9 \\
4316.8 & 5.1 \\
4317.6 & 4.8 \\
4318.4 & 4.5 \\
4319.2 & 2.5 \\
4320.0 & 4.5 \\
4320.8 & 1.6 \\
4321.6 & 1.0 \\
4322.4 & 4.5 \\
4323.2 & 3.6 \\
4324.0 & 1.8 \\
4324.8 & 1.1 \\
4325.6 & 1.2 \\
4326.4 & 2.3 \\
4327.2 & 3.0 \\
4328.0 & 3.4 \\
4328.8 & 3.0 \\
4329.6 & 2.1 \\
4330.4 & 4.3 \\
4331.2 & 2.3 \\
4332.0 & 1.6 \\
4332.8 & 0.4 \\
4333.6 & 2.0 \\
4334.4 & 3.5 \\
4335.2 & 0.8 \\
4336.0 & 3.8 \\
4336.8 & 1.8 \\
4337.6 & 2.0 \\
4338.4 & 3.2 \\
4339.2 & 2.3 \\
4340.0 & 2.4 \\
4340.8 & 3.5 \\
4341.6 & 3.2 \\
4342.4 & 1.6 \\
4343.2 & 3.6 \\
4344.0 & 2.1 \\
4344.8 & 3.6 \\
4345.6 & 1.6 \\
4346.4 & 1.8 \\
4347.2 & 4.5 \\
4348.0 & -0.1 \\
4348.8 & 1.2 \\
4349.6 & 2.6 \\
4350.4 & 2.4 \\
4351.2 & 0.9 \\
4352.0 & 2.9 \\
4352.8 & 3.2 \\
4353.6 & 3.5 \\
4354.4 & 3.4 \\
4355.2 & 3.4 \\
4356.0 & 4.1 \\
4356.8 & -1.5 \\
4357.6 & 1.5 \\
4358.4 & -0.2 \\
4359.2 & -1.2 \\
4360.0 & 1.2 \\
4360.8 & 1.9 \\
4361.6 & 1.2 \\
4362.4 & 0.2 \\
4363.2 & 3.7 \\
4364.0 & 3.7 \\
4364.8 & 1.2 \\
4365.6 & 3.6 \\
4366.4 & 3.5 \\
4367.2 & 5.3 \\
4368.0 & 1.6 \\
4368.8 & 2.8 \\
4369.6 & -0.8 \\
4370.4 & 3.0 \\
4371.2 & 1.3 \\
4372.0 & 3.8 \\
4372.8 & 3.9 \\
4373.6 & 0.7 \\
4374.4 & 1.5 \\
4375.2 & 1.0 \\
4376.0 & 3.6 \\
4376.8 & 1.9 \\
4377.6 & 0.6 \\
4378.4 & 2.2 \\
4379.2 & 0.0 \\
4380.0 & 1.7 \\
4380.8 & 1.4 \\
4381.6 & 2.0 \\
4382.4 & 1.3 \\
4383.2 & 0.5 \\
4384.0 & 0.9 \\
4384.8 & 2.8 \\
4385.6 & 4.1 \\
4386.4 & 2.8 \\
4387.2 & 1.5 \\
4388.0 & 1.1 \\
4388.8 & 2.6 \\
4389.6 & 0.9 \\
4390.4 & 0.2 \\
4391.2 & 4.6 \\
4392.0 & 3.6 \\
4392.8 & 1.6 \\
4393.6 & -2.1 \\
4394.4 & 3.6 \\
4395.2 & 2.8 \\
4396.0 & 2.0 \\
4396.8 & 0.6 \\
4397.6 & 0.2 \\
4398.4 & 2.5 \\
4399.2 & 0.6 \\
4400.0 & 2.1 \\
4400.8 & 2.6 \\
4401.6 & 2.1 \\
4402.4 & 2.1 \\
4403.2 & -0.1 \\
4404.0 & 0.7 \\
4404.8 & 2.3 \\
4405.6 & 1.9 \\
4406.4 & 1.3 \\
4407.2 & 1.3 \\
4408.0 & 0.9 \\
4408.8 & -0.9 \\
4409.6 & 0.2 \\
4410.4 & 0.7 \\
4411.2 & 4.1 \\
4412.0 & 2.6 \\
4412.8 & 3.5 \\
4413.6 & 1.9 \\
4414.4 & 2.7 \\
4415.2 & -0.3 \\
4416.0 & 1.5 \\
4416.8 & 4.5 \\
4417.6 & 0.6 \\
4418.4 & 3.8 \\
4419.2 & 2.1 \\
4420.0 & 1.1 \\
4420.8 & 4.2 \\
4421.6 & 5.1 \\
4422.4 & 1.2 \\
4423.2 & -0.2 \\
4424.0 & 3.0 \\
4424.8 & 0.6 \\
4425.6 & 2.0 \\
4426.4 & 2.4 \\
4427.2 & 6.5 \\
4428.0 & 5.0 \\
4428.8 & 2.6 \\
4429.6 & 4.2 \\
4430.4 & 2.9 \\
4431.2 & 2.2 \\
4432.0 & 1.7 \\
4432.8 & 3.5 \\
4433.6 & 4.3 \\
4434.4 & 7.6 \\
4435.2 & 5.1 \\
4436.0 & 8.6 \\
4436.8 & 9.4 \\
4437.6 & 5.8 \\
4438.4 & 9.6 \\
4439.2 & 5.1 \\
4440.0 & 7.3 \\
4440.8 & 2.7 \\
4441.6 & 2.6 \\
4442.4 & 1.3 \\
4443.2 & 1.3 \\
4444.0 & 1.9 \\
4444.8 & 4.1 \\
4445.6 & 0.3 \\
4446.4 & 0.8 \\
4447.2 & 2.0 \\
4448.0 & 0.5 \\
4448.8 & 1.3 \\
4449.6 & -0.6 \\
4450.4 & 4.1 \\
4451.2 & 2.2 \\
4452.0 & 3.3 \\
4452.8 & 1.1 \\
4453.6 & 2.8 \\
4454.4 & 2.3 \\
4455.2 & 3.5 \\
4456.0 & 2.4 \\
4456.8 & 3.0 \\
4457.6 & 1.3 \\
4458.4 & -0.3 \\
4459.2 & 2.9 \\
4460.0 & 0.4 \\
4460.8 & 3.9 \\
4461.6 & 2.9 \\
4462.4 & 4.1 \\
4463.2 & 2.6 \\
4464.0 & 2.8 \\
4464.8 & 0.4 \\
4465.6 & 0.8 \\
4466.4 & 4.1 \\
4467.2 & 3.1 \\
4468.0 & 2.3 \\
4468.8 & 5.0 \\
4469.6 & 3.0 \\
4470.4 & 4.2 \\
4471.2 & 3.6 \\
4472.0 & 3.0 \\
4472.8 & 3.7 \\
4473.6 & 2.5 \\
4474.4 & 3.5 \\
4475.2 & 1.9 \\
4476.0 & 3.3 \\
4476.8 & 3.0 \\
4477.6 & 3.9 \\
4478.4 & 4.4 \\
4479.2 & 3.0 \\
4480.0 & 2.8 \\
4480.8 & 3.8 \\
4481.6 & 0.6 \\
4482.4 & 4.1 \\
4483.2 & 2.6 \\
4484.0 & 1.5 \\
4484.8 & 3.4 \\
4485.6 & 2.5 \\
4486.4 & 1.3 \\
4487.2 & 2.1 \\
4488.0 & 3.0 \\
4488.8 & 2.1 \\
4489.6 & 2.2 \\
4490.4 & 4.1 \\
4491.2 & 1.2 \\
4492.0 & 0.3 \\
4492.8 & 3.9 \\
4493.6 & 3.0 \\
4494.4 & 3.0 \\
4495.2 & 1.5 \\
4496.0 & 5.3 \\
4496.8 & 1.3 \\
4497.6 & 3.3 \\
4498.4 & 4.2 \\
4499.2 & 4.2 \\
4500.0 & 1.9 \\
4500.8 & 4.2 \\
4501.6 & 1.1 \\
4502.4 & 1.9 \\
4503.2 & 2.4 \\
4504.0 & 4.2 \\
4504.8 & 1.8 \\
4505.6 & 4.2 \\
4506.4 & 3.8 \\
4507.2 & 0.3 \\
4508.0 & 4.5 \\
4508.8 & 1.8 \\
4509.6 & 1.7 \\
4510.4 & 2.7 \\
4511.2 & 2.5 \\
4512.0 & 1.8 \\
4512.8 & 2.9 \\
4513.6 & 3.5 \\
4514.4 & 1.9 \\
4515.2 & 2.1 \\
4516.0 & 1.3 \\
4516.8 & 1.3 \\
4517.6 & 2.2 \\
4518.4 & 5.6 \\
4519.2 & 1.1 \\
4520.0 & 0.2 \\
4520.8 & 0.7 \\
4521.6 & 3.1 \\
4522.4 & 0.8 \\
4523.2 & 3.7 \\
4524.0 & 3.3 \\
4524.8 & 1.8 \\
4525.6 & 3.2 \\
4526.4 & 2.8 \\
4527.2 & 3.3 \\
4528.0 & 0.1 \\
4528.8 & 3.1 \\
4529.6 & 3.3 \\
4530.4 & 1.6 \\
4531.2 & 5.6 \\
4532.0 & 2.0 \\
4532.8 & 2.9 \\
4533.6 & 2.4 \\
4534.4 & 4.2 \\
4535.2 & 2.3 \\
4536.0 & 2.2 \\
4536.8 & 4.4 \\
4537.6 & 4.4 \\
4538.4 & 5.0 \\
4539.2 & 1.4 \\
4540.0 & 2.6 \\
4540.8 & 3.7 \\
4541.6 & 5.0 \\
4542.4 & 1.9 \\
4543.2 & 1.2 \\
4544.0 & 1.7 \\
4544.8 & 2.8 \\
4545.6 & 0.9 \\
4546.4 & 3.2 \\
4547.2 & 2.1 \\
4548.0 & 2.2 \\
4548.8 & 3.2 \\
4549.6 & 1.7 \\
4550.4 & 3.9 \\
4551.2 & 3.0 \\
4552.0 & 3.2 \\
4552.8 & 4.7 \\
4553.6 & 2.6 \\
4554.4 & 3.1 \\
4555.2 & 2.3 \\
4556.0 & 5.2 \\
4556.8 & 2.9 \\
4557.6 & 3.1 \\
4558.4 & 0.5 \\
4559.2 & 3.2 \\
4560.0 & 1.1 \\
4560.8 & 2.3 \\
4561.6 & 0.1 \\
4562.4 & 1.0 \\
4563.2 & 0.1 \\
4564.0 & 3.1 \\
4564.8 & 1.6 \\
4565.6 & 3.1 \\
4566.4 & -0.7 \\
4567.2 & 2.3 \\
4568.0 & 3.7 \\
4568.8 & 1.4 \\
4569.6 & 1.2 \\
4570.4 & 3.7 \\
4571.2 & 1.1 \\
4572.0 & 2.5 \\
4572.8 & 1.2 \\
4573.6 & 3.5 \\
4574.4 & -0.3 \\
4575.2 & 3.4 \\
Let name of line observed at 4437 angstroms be [O II] 3727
